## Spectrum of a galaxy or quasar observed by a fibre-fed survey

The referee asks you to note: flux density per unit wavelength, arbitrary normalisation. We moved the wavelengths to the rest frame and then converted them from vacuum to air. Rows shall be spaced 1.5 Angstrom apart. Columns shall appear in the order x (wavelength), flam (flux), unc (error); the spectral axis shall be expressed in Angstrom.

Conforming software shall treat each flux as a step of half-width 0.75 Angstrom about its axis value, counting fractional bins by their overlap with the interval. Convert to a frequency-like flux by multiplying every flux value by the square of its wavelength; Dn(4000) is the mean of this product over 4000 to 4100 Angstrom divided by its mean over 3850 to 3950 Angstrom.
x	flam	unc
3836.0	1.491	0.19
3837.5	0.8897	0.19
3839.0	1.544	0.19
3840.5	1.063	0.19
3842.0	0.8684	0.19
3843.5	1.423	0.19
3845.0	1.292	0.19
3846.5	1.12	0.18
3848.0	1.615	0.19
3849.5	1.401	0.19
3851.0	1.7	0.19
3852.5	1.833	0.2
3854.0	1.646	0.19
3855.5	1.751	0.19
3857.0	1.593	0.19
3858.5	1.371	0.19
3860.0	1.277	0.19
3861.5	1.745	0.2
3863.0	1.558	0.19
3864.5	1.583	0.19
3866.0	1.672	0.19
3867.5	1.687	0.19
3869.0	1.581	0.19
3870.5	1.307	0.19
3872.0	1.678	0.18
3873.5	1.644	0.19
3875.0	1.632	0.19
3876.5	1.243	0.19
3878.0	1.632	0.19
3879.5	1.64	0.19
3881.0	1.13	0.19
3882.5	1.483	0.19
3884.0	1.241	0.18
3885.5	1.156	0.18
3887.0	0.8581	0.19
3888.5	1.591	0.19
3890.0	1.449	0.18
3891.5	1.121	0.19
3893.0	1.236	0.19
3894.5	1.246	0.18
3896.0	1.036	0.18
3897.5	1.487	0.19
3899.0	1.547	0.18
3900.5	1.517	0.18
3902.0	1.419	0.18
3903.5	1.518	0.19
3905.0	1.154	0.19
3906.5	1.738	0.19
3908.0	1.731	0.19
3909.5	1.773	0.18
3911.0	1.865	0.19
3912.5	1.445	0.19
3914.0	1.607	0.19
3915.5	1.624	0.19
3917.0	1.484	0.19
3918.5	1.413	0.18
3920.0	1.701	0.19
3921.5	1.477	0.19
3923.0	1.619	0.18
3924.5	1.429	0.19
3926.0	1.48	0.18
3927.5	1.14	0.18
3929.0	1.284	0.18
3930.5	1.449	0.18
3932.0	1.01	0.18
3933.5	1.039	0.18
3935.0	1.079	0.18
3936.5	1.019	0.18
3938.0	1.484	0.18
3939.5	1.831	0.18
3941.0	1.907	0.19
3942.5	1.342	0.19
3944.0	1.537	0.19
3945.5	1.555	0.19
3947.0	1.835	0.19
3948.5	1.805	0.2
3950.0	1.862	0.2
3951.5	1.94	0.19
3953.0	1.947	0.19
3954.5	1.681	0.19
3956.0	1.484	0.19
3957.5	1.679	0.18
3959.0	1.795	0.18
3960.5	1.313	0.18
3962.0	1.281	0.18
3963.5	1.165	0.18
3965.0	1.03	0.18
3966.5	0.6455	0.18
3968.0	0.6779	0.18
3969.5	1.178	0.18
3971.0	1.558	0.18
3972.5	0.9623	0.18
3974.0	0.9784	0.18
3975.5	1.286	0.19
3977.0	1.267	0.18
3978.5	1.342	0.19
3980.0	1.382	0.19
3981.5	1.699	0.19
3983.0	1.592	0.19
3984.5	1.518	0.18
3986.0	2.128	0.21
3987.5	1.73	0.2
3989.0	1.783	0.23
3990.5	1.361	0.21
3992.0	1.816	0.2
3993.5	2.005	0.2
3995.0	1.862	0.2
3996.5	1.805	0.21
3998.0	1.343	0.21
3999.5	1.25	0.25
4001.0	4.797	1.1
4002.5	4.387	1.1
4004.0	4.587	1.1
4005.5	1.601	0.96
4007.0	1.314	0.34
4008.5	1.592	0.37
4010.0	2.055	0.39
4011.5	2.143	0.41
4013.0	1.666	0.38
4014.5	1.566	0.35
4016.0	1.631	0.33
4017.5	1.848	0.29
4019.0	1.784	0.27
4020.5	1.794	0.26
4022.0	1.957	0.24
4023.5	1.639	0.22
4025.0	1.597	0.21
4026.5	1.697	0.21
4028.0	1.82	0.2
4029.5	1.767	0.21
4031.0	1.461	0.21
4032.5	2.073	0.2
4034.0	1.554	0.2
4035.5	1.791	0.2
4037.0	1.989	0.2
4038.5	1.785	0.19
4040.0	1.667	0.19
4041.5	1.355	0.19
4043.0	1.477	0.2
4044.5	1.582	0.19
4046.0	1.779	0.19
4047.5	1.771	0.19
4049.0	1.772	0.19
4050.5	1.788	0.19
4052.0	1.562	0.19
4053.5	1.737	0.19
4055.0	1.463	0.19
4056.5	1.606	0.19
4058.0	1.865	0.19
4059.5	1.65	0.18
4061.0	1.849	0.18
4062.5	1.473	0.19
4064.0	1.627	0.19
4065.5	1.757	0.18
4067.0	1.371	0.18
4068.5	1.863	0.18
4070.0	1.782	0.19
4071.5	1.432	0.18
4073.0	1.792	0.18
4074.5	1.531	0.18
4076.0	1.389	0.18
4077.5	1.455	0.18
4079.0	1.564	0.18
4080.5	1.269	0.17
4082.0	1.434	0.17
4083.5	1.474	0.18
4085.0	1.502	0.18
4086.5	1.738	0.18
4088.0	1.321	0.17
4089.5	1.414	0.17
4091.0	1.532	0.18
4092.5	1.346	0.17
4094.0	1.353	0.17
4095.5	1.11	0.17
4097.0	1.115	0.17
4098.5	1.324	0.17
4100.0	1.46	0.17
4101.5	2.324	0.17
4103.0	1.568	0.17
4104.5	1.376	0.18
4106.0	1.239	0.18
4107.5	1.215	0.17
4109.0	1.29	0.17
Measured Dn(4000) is 1.27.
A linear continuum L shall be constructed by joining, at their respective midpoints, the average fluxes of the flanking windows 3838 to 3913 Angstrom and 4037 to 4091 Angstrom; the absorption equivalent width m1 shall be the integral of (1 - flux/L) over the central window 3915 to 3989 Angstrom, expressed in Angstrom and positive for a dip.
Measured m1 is 3.4 Angstrom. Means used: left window 1.45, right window 1.6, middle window 1.44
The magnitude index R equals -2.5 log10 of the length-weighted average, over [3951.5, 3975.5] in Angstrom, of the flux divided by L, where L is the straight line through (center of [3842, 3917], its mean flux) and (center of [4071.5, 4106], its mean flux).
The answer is 0.125 mag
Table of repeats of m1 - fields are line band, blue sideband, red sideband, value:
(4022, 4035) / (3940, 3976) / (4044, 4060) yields -0.7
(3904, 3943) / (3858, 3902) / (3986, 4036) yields 3.3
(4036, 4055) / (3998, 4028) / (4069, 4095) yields 1.5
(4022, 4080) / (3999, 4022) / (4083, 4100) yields 4.9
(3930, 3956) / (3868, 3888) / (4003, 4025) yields 2.0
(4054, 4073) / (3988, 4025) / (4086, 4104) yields 0.2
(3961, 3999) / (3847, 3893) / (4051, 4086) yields 3.2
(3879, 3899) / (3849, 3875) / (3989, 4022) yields 4.7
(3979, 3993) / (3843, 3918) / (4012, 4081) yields -0.6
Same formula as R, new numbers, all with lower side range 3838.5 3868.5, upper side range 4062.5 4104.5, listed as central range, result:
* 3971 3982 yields 0.17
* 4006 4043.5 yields -0.15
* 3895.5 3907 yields 0.05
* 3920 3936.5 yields 0.15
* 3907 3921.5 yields -0.09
